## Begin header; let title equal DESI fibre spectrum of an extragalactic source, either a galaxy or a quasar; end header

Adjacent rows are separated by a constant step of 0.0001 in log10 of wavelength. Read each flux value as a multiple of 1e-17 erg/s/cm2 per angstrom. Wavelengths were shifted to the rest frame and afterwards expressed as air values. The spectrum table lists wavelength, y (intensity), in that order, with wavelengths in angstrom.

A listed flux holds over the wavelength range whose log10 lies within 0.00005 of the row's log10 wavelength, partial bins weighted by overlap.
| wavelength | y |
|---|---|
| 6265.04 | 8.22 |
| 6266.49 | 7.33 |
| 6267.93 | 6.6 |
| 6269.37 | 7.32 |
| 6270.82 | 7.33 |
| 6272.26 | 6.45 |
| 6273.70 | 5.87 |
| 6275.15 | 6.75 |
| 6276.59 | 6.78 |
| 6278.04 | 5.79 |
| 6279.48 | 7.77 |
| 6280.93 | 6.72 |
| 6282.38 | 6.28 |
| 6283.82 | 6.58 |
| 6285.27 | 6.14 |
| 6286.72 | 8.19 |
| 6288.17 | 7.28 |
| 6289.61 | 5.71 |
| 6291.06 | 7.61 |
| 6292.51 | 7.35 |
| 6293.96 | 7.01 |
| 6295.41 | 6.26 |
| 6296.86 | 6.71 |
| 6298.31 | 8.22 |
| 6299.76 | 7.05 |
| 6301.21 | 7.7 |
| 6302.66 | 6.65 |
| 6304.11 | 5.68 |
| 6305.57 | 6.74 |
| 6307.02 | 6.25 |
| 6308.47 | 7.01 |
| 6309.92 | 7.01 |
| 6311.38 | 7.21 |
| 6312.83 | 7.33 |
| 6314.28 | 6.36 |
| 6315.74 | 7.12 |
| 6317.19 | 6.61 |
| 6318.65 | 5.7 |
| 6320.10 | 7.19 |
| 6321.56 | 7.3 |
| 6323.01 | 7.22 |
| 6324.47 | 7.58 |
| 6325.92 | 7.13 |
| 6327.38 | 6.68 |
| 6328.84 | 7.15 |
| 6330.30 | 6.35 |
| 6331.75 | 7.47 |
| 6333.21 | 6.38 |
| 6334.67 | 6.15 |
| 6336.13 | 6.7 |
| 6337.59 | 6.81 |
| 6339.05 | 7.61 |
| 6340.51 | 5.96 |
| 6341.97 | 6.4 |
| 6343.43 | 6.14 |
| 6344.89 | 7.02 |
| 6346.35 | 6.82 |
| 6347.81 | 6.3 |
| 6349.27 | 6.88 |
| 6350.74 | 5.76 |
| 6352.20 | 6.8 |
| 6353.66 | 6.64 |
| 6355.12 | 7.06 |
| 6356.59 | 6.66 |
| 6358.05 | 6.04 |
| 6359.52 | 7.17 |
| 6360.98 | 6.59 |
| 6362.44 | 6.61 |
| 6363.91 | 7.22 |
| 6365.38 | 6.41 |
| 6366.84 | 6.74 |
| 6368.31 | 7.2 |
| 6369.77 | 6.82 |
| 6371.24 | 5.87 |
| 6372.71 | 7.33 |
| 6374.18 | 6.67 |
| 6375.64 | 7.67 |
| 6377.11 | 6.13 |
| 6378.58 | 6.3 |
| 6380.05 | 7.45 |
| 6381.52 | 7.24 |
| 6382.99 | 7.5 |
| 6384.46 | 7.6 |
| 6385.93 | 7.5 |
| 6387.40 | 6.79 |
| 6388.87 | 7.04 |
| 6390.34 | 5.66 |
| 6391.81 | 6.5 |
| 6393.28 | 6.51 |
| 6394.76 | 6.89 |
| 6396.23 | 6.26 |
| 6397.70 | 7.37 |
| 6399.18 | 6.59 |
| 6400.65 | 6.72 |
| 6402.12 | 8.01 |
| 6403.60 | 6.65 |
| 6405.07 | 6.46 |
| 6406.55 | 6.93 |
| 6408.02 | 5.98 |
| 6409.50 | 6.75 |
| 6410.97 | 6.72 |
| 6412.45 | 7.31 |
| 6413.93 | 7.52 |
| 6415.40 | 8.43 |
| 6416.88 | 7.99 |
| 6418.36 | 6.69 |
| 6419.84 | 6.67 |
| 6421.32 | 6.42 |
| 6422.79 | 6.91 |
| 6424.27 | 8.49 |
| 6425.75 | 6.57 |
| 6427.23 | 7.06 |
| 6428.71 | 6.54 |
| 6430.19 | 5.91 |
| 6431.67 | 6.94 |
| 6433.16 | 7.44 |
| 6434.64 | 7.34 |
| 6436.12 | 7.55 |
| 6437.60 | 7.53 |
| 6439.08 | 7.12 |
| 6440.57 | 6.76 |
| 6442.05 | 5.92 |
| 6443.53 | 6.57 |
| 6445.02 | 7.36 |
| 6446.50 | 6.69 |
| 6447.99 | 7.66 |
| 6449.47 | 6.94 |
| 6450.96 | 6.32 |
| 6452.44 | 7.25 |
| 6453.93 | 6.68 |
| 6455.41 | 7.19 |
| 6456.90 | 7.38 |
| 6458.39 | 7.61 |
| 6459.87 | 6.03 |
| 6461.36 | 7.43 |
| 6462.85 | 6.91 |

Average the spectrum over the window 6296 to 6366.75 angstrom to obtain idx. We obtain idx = 6.78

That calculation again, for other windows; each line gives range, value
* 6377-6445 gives 6.95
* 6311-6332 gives 6.95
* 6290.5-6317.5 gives 6.94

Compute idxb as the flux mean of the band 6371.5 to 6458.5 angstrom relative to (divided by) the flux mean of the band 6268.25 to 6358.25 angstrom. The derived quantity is 1.03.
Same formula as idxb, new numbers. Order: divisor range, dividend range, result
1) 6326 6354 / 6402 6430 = 1.06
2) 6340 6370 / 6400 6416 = 1.06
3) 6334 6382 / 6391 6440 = 1.04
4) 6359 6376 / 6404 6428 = 1.03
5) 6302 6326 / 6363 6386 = 1.02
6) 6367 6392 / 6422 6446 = 1.01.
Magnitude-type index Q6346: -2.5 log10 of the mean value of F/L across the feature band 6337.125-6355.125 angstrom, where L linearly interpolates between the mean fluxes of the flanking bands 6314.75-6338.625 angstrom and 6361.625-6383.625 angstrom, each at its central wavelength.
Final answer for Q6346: 0.04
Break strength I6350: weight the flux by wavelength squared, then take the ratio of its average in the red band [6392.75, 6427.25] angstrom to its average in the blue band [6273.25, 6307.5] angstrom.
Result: 1.07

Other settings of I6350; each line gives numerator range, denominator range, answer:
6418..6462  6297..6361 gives 1.06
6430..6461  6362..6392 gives 1.04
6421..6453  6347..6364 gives 1.08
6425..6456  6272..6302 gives 1.06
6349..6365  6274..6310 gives 0.99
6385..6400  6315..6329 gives 0.99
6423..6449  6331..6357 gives 1.09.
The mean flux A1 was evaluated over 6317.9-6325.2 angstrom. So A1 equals 7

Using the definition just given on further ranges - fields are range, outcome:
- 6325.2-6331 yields 6.82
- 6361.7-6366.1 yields 6.74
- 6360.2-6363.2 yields 6.62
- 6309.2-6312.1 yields 7.09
